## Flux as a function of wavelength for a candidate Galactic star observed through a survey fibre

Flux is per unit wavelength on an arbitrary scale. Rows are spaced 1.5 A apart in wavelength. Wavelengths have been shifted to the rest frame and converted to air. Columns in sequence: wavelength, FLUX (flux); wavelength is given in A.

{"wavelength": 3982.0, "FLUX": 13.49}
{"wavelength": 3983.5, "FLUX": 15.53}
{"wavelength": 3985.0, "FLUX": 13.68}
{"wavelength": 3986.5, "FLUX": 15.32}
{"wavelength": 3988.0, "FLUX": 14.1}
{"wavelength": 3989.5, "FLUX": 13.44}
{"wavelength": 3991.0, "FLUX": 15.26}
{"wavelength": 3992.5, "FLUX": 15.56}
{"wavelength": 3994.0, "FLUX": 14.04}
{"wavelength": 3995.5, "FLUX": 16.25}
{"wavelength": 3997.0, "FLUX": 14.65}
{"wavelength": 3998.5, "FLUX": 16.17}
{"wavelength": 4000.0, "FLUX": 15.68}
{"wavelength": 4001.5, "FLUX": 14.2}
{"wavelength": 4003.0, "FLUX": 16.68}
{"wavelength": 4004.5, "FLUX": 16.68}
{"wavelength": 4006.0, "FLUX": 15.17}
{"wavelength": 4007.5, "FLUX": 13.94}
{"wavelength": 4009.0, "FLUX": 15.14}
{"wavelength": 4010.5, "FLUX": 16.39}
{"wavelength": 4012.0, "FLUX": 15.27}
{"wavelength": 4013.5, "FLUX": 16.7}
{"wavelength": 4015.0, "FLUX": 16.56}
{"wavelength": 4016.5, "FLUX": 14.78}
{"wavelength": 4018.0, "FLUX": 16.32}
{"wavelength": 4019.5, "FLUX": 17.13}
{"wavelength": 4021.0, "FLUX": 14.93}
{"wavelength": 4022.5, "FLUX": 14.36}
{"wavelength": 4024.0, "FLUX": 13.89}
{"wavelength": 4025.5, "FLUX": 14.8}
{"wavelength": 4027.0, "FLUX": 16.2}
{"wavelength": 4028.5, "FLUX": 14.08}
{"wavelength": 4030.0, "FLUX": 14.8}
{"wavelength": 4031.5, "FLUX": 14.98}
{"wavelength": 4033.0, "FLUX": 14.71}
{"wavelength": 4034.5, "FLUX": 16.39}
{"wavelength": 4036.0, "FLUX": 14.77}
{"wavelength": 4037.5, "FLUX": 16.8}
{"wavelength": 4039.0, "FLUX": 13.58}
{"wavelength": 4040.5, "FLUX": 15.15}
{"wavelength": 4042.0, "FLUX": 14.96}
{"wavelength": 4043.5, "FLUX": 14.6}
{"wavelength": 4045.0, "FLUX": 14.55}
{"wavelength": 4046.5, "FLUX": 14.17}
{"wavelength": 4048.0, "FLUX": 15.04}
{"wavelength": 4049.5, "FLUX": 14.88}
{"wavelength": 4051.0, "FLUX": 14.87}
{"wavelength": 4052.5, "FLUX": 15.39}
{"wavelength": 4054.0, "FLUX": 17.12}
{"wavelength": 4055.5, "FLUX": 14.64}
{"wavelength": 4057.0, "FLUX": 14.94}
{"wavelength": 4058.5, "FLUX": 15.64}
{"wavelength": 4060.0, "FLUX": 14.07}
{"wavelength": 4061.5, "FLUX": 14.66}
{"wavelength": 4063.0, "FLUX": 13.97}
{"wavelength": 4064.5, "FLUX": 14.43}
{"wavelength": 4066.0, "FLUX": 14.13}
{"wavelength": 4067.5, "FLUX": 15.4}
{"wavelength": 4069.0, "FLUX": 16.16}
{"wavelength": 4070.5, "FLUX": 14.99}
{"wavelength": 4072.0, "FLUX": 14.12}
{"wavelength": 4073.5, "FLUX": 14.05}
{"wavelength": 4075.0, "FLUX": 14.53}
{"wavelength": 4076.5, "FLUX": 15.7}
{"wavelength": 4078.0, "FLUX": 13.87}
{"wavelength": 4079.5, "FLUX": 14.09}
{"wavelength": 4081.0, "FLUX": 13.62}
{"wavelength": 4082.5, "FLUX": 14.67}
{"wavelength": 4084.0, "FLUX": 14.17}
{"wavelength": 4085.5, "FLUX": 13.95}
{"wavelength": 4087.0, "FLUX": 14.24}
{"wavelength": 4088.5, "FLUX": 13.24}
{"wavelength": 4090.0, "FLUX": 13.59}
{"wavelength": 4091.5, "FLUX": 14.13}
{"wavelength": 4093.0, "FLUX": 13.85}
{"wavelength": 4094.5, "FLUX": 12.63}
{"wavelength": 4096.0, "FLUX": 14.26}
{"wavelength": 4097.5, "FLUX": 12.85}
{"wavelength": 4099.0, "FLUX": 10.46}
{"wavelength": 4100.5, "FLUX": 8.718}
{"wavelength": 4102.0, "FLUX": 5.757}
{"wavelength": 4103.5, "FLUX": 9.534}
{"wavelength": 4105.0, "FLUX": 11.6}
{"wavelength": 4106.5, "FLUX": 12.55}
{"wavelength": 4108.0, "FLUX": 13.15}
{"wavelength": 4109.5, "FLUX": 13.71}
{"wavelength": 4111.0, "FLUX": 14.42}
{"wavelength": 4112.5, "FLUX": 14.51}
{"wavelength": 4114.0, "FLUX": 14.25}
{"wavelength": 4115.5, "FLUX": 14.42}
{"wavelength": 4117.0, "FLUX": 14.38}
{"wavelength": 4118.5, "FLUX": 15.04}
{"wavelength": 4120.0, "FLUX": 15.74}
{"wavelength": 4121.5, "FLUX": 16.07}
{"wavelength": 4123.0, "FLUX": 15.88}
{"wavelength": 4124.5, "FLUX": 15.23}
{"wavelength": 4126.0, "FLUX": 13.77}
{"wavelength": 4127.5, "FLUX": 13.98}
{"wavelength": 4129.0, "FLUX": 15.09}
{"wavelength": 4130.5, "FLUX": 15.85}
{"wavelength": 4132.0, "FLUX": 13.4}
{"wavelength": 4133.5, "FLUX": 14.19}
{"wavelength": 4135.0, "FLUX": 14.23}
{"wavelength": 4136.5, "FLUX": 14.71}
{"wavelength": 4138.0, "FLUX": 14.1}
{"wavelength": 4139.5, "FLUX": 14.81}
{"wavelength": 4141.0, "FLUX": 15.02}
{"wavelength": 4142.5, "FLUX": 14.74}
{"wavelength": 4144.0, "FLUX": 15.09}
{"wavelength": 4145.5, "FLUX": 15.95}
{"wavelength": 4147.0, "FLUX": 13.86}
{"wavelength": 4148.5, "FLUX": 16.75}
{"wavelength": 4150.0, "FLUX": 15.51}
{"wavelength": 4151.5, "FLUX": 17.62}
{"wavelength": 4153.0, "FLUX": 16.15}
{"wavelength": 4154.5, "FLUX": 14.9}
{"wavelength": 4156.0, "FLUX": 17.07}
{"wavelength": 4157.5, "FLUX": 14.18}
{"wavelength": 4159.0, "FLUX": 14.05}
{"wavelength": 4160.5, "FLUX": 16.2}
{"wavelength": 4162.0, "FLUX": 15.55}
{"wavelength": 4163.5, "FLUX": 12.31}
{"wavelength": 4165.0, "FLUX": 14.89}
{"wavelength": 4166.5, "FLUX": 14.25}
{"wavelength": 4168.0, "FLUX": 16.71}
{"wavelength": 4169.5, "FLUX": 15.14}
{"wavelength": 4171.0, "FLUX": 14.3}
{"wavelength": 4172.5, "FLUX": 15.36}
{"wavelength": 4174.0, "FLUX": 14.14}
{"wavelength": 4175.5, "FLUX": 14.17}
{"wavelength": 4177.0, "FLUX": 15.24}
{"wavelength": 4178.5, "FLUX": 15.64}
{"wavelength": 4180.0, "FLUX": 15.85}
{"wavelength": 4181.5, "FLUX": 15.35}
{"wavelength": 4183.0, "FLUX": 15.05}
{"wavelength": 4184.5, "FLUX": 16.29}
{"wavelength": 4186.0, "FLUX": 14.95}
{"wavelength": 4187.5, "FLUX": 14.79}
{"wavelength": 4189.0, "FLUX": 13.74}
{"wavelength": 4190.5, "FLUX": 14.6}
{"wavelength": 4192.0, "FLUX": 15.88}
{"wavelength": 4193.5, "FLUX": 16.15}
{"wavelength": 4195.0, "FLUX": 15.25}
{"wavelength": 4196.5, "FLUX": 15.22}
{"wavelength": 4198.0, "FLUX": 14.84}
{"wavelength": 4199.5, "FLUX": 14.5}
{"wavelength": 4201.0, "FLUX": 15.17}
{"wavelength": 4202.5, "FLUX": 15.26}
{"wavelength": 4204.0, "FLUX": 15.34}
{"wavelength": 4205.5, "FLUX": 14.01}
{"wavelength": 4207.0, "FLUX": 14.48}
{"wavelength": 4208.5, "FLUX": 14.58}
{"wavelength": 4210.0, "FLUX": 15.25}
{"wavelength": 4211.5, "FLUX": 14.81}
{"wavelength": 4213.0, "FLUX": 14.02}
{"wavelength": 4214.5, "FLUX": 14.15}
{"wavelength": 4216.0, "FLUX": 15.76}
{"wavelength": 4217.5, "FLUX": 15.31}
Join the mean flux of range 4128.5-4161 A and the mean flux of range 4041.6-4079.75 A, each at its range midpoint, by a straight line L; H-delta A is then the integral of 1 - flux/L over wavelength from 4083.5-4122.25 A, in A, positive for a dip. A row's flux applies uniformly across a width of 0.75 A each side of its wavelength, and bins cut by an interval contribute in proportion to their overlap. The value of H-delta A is 4.83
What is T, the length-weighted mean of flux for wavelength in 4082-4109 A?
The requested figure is 12.4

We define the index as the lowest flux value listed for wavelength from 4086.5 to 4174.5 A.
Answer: 5.757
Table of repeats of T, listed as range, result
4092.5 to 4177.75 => 14.3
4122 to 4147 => 14.7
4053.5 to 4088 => 14.6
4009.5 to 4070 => 15.2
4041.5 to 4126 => 14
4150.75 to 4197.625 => 15.2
